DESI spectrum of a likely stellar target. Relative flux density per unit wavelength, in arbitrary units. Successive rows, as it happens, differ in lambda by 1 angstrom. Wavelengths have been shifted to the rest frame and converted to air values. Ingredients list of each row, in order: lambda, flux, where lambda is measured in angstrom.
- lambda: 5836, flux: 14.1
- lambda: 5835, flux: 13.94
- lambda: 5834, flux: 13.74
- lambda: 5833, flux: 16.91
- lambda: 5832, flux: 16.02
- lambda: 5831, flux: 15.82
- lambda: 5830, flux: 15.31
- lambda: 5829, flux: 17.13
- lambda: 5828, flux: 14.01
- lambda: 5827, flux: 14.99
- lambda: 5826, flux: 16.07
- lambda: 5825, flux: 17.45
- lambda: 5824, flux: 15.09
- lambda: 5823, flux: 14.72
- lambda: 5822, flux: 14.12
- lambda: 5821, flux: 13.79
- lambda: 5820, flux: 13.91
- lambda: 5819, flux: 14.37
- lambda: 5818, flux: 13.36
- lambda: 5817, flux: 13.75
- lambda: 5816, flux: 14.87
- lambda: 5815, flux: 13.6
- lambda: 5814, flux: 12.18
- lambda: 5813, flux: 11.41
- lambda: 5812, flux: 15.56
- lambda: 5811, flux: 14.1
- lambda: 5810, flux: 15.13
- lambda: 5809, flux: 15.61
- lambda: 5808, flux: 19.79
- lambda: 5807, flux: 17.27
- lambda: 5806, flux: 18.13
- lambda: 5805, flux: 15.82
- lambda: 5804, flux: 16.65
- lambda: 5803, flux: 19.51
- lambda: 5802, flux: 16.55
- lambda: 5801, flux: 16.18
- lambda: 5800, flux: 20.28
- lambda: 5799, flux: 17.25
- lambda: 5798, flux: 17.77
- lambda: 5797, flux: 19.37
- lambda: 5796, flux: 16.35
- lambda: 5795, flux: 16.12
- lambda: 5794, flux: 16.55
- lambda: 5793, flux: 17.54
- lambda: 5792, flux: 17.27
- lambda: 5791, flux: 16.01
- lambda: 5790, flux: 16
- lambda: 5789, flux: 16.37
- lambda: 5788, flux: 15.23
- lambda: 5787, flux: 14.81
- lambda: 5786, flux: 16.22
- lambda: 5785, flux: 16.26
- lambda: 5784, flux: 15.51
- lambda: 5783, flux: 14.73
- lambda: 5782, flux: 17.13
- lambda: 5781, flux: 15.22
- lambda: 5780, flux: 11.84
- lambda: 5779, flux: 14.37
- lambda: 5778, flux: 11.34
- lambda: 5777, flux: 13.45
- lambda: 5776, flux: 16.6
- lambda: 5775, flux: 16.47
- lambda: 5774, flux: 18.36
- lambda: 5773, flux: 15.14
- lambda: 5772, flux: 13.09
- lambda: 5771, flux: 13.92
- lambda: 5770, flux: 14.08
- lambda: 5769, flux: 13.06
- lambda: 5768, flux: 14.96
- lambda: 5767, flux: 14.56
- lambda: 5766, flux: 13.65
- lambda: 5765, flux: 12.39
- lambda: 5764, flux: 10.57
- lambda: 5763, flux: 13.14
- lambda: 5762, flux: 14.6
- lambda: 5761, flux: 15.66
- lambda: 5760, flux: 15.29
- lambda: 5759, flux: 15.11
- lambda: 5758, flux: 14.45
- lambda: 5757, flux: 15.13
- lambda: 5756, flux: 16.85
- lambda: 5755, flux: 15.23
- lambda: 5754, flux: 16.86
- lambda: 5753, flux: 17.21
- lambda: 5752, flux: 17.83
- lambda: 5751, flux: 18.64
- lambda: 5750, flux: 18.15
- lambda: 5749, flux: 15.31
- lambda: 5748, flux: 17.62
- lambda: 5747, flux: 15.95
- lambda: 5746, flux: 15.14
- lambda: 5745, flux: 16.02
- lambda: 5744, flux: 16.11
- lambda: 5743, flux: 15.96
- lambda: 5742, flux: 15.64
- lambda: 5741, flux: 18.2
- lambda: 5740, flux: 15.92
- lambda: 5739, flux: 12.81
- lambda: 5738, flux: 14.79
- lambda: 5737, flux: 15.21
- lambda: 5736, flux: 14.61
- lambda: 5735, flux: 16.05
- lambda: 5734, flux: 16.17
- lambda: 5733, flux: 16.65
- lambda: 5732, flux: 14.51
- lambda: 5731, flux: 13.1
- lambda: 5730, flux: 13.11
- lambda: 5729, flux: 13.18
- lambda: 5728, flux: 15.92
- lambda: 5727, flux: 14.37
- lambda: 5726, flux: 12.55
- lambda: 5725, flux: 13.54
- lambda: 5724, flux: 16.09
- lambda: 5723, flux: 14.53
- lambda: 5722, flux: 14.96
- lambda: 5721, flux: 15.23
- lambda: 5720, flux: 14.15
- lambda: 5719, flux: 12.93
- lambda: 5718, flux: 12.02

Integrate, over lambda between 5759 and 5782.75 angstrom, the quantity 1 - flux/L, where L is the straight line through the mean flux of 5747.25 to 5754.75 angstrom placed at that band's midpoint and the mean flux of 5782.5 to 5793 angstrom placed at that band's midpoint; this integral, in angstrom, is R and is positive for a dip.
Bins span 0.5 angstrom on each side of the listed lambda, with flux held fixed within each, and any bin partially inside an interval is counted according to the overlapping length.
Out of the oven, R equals 3.2 angstrom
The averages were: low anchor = 17.3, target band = 14.3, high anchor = 15.9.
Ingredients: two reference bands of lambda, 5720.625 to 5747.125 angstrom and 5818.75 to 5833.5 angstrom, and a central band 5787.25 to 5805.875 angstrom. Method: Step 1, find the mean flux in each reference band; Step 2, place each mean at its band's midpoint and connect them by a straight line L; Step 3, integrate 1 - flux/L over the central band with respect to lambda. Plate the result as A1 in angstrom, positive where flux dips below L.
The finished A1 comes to -2.2 angstrom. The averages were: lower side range 15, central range 17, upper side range 15.3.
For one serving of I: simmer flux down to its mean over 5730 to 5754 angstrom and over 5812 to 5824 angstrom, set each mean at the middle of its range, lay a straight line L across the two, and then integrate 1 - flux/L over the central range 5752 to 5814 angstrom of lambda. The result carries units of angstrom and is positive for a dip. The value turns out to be -3.5 angstrom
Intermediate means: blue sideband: 15.9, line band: 15.6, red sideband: 13.8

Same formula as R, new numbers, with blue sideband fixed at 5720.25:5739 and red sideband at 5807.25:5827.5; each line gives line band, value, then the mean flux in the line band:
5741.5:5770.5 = -1.4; 15.4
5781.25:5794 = -1.2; 16.1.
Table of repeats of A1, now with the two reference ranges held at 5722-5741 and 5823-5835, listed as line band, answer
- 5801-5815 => -0.5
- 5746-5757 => -1.4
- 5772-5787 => 0.0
